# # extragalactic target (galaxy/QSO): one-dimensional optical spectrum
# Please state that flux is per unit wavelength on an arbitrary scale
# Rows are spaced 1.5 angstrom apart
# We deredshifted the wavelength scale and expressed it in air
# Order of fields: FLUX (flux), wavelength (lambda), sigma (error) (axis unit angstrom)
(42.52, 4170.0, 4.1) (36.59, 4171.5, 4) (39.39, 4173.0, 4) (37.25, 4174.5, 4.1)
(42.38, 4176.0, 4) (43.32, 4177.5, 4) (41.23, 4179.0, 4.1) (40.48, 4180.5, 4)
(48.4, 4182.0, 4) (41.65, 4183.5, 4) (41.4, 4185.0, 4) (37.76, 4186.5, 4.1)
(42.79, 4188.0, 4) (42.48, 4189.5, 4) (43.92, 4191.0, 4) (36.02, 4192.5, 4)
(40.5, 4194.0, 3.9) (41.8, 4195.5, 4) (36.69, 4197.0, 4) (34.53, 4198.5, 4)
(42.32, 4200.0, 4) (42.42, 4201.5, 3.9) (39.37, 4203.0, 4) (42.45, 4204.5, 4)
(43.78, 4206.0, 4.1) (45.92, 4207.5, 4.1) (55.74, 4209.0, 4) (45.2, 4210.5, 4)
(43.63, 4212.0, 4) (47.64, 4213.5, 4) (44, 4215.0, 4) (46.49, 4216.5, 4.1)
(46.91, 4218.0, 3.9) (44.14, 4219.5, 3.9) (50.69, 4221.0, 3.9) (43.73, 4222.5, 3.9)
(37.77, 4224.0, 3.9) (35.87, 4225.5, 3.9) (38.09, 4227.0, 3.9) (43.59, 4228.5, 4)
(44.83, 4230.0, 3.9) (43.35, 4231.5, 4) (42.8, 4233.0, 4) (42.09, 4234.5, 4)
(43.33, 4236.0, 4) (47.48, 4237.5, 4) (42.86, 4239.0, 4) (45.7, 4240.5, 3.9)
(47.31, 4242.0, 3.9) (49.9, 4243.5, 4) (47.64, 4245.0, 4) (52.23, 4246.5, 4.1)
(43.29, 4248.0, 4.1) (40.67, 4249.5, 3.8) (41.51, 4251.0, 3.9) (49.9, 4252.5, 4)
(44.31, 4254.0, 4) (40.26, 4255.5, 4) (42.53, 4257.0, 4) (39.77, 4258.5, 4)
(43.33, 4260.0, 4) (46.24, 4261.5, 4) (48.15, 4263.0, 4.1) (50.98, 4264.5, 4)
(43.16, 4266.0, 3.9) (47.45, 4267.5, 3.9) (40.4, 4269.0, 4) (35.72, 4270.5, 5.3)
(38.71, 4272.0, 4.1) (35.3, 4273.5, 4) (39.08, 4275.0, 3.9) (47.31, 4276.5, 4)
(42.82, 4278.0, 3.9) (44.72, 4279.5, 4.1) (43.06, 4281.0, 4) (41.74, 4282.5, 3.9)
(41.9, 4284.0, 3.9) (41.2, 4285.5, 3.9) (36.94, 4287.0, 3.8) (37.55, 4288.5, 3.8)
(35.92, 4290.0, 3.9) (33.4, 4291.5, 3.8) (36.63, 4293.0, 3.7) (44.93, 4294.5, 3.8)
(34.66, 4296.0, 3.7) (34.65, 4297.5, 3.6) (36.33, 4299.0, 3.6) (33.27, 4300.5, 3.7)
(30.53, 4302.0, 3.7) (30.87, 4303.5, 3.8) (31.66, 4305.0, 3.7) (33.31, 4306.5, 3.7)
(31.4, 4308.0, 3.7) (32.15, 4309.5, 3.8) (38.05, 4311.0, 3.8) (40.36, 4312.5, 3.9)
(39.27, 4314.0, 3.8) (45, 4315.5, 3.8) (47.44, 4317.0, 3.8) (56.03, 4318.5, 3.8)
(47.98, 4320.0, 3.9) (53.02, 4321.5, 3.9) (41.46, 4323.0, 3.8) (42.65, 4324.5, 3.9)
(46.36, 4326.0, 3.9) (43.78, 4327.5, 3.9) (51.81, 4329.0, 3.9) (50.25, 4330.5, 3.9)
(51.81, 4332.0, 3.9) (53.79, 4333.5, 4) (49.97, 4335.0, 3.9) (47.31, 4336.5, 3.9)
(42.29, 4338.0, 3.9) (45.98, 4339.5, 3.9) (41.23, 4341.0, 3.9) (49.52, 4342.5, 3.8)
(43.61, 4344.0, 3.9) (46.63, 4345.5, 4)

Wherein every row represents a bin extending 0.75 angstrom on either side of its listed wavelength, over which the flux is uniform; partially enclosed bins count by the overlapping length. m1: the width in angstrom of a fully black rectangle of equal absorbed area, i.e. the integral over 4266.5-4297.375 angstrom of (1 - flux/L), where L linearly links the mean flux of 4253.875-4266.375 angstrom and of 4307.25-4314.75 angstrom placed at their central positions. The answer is 0.7 angstrom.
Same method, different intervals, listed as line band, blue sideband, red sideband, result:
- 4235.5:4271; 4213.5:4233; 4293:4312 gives -4.2 angstrom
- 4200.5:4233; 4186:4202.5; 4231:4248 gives -0.9 angstrom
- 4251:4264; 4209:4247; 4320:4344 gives 0.4 angstrom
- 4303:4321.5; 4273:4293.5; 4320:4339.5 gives 2.0 angstrom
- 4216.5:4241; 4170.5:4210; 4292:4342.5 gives -1.0 angstrom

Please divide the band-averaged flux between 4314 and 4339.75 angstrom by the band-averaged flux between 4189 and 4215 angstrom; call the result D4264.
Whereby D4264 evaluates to 1.12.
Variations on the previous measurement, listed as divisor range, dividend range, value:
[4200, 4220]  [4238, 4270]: 1.00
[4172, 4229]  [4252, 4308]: 0.94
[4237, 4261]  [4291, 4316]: 0.79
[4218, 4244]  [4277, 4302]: 0.88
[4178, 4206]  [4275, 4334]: 1.00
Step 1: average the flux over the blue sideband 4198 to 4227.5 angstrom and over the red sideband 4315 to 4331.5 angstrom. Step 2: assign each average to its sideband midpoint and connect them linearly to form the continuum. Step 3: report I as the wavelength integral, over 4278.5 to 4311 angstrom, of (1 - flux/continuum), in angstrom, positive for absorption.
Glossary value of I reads 7.1 angstrom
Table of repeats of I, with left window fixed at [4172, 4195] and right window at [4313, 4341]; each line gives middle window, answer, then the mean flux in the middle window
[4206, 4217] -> -1.1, 46.7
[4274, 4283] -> 0.5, 42.9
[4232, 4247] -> -0.8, 46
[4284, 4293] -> 1.6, 37.4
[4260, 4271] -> 0.0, 44.7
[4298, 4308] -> 3.0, 32.6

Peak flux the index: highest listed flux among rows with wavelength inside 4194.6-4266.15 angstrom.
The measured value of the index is 55.74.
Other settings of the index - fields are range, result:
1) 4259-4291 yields 50.98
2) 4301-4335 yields 56.03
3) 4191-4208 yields 45.92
